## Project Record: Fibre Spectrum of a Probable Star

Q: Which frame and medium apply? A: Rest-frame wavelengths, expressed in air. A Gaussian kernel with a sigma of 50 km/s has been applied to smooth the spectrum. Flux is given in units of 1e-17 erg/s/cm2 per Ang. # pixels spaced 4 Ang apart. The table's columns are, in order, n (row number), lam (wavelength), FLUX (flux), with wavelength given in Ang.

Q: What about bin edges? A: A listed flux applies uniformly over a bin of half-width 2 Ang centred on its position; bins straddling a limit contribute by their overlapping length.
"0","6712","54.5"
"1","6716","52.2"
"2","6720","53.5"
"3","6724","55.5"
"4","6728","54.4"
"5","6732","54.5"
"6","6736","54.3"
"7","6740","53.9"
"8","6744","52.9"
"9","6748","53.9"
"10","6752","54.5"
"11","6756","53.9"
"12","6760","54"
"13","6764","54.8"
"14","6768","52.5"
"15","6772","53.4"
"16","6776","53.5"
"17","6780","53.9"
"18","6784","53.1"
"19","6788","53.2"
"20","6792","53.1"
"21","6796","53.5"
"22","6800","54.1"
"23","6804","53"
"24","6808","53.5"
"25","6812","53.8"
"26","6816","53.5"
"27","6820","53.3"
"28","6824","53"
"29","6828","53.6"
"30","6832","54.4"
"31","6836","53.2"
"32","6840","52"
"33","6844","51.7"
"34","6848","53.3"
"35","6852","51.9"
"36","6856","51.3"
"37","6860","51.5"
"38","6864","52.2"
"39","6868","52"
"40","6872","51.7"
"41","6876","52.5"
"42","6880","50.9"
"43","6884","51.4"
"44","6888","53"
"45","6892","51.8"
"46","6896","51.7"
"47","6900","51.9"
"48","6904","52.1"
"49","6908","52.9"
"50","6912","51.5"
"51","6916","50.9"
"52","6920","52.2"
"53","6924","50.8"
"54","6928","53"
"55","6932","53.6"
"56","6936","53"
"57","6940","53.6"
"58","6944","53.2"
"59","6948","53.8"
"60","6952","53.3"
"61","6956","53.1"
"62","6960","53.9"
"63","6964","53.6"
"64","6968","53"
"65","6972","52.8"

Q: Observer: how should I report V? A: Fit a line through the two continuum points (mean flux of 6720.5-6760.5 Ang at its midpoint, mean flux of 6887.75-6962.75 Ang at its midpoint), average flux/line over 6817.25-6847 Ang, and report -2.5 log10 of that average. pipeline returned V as 0.01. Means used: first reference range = 54.2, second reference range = 52.6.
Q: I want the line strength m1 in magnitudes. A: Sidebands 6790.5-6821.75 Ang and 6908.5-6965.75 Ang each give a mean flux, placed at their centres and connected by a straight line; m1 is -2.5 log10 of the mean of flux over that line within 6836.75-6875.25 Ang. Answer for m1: 0.03 mag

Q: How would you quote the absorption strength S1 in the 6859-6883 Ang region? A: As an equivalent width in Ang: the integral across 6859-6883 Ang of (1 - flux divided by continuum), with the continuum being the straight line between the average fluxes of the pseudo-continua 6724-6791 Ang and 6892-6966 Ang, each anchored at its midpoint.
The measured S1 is 0.6 Ang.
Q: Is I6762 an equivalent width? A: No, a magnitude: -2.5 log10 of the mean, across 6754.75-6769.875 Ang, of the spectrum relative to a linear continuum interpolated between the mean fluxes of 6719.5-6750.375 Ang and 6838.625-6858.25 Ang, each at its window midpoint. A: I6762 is 0.00 mag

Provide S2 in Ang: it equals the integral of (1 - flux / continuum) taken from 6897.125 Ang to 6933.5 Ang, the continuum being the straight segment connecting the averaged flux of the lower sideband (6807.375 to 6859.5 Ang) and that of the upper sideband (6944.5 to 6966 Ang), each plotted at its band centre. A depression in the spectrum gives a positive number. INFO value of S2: 0.9 Ang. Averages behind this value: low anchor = 52.9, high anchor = 53.5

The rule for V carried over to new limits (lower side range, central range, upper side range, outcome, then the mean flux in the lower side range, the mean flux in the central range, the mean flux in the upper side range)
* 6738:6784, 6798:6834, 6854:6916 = -0.01 mag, 53.7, 53.6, 51.9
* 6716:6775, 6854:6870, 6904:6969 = 0.03 mag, 53.9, 51.8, 52.8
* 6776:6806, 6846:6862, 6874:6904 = 0.01 mag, 53.4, 52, 51.9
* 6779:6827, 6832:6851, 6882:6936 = 0.00 mag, 53.4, 52.7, 52.1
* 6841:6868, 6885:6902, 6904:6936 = 0.00 mag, 52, 52.1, 52.2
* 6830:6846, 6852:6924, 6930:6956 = 0.03 mag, 52.8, 51.8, 53.4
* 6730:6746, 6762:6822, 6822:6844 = 0.00 mag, 53.9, 53.5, 53.1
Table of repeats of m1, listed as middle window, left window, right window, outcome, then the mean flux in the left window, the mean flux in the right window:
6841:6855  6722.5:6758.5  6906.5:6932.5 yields 0.01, 54.2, 52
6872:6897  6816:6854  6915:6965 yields 0.02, 53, 53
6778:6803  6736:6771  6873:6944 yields 0.00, 53.8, 52.2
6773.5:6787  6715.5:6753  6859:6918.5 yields 0.00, 54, 51.9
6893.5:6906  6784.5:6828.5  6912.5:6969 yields 0.02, 53.4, 52.9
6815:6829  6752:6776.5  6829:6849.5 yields 0.00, 53.8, 52.9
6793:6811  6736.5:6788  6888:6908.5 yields -0.01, 53.7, 52.1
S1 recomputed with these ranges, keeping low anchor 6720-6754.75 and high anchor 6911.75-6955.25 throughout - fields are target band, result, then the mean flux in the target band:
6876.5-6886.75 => 0.3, 51.5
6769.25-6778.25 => 0.1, 53.4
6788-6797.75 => 0.1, 53.3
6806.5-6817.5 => 0.0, 53.6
